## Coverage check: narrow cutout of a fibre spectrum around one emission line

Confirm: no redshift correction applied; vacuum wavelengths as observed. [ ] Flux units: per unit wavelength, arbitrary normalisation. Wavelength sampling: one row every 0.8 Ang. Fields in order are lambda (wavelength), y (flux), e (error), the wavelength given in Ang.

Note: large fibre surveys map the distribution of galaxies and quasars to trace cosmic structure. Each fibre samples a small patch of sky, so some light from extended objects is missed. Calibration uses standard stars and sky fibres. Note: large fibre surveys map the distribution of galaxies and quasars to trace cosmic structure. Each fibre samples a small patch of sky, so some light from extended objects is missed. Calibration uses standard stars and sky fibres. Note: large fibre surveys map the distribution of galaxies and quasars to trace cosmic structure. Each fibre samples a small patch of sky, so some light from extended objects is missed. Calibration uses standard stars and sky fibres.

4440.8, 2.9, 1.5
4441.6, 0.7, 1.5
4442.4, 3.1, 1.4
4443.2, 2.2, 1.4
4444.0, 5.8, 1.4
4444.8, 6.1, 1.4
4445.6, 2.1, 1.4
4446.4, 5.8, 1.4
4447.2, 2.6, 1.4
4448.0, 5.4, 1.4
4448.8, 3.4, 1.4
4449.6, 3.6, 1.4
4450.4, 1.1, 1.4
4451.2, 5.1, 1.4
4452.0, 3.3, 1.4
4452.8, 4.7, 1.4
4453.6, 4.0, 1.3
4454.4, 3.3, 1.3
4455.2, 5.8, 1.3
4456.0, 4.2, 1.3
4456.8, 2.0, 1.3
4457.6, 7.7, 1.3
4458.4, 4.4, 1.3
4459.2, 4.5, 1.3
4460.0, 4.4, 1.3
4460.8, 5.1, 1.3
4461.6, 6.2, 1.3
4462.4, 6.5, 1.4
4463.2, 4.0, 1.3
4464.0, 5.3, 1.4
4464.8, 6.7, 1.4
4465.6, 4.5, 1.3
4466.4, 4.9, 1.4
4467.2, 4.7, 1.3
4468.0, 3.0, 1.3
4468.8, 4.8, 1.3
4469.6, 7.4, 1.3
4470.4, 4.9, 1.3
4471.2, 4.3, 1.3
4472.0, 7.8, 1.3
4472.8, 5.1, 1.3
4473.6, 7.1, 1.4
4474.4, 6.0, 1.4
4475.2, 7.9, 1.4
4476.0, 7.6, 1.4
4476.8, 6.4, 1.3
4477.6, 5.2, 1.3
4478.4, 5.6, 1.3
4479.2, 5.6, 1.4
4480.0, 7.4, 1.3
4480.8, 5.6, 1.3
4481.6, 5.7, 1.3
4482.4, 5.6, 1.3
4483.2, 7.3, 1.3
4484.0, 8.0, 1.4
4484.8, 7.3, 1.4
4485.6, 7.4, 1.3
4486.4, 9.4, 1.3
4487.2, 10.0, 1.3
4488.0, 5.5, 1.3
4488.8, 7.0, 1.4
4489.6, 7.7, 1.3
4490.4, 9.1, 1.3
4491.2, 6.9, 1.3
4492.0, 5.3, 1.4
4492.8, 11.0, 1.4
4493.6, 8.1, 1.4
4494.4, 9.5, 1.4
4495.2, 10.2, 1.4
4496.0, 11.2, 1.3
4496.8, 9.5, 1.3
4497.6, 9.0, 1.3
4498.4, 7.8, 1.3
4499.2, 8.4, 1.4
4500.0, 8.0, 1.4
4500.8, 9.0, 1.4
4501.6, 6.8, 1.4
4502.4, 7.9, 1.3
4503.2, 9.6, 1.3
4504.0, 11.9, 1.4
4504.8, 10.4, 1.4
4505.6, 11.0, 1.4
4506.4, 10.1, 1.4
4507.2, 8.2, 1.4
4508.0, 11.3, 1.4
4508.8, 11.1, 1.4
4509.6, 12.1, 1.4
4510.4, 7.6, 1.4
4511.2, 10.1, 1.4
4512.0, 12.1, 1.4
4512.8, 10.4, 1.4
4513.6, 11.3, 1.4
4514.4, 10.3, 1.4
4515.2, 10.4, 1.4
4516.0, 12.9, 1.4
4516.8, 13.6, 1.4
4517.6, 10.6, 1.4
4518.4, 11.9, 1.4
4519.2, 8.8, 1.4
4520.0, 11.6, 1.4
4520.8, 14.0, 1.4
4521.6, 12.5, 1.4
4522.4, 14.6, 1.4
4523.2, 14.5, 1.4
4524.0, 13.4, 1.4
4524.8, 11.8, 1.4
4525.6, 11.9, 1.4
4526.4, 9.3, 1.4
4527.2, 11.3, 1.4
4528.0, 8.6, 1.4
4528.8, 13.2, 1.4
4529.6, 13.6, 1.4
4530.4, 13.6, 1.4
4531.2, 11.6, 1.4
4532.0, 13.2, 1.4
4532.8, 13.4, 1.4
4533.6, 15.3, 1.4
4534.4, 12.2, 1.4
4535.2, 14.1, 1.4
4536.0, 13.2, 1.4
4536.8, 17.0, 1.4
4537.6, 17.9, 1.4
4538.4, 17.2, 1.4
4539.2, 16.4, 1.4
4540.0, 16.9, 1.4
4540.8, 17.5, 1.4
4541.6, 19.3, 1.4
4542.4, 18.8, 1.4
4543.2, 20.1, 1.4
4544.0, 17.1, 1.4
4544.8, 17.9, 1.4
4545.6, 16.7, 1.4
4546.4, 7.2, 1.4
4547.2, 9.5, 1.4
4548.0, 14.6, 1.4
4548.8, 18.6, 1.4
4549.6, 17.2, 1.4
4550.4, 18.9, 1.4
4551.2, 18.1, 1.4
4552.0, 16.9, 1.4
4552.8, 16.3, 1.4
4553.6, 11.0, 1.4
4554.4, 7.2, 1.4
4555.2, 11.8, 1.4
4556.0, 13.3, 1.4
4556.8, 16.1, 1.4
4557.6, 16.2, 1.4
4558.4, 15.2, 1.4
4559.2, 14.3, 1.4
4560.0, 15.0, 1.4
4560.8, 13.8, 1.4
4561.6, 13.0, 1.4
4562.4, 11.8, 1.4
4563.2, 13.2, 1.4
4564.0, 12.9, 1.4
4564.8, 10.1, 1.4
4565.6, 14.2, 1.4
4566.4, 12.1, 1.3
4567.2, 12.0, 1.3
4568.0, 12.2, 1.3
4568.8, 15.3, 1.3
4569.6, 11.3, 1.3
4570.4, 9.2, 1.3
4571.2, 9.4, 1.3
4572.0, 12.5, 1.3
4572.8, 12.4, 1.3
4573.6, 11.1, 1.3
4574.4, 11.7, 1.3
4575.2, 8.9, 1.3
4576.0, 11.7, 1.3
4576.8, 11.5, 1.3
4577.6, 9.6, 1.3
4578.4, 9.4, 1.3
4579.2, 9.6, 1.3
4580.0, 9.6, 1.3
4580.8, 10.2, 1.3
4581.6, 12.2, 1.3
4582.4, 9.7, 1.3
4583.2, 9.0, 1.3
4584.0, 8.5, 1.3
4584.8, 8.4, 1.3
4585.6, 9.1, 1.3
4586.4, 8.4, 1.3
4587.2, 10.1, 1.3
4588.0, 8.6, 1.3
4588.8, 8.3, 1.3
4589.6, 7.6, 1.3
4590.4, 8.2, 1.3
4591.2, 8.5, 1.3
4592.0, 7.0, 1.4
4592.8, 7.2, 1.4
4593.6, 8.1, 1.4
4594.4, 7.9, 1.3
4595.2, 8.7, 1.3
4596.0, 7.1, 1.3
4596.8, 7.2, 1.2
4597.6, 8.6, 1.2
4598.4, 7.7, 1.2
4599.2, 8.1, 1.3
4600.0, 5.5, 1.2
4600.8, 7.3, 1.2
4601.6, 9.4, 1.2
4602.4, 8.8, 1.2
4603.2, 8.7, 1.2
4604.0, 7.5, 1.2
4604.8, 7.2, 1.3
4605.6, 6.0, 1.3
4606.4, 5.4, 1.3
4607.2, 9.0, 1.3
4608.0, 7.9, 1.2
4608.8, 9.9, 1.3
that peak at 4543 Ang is C IV 1549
